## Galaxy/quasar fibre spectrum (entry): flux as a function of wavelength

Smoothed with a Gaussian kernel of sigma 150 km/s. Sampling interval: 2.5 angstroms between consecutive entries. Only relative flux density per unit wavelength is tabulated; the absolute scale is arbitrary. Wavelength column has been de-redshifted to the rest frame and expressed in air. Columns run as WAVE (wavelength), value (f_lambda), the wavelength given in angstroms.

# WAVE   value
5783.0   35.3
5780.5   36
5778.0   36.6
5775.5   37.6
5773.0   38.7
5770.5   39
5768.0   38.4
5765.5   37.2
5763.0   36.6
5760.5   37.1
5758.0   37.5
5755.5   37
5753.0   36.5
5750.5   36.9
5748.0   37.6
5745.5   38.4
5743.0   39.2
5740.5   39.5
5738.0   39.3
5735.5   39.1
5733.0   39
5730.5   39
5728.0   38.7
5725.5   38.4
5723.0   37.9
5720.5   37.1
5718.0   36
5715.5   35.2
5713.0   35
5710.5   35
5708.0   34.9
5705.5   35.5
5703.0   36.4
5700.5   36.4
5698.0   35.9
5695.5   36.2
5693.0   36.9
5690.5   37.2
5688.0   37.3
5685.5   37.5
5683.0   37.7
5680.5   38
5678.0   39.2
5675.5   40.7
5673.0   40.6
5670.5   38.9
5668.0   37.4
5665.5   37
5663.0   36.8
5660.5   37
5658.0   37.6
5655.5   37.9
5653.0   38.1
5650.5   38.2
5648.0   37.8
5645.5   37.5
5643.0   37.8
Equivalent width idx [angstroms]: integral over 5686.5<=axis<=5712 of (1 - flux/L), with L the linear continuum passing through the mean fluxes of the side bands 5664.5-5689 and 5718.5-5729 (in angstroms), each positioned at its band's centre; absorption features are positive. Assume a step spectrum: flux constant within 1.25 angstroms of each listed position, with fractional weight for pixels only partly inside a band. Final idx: 1.3 angstroms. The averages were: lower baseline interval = 38.5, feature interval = 36.2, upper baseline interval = 37.9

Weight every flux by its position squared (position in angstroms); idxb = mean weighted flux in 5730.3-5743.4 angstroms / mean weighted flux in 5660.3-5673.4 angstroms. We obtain 1.06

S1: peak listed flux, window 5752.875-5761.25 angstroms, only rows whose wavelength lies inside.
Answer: 37.5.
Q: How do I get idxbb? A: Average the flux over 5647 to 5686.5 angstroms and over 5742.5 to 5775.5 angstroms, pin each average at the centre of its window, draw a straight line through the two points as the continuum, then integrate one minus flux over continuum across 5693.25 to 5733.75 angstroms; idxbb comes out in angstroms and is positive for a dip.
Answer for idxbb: 1.4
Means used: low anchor 38.2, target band 36.6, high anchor 37.7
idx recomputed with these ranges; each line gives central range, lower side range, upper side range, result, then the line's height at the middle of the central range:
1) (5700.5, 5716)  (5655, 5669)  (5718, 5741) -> 1.1 angstroms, 38.1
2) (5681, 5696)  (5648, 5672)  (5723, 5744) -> 0.4 angstroms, 38.2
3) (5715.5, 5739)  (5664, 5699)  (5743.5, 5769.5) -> -0.3 angstroms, 37.6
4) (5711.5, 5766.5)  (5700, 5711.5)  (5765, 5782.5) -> -1.6 angstroms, 36.6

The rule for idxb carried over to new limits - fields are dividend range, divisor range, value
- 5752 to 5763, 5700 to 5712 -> 1.06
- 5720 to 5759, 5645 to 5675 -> 1.03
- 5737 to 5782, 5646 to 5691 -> 1.02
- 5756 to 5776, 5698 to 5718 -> 1.08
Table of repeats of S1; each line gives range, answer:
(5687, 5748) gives 39.5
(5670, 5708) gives 40.7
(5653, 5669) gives 38.1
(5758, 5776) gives 39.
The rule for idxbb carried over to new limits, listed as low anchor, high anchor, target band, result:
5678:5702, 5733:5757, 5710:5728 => 0.5 angstroms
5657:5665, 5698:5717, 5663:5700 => -1.4 angstroms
